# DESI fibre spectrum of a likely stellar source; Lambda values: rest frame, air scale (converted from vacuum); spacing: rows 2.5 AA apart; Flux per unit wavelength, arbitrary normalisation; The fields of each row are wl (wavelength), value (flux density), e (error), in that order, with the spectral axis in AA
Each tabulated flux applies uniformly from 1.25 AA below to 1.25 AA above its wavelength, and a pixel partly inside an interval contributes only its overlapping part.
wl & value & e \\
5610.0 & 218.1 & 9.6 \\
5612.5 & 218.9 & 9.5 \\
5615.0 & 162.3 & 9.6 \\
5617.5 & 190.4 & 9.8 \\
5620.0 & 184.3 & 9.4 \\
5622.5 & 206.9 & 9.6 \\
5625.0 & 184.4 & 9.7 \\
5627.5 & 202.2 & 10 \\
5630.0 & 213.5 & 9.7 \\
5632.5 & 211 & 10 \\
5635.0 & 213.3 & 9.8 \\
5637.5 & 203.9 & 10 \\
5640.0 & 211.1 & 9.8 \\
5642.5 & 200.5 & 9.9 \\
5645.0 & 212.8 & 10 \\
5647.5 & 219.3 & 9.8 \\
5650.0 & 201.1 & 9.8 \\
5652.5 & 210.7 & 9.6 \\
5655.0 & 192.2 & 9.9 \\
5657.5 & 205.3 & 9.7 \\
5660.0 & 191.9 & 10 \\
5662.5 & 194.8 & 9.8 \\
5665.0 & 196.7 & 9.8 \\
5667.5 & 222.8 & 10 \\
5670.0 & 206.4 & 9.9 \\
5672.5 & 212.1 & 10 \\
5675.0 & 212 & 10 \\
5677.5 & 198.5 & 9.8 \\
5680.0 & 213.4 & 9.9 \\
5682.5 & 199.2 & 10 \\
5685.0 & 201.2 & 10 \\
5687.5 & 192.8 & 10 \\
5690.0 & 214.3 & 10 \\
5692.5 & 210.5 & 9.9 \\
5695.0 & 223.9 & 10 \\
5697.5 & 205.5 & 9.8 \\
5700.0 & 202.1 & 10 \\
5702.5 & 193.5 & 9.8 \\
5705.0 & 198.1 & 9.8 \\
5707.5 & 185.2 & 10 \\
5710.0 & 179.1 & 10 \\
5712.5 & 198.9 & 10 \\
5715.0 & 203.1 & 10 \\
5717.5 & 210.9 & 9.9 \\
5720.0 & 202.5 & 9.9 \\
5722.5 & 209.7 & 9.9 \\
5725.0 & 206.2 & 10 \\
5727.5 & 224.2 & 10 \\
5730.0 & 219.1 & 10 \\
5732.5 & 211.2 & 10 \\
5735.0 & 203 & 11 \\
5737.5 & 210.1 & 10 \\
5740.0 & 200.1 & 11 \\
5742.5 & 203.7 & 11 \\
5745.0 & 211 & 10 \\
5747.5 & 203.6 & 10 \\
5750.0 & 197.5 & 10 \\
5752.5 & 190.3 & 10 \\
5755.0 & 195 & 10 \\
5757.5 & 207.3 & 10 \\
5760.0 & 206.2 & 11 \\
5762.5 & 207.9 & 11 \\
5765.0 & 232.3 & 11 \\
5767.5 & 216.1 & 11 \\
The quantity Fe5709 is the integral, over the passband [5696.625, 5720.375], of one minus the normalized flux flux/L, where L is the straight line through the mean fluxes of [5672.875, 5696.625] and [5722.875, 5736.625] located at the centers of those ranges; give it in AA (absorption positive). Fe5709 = 1.4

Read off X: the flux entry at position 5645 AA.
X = 212.8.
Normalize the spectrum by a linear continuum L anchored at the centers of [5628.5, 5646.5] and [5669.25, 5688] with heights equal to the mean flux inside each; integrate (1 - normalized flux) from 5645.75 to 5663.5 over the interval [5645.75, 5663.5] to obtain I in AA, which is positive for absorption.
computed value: 0.4 AA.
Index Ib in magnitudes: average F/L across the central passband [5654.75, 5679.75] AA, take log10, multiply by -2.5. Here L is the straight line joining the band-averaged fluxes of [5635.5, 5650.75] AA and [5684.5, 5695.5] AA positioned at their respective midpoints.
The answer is 0.02 mag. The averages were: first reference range 209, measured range 204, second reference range 208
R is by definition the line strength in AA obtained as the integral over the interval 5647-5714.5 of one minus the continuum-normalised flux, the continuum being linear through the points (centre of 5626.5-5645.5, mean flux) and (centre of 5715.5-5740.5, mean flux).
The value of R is 2.0 AA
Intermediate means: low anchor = 208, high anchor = 210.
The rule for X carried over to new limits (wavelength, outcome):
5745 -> 211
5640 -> 211.1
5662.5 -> 194.8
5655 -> 192.2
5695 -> 223.9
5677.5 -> 198.5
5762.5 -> 207.9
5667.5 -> 222.8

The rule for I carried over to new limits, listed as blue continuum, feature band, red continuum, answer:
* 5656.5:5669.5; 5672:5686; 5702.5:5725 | -0.3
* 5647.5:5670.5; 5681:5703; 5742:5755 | -0.3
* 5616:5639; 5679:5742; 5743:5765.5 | -0.4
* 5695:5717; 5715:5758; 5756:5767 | 0.0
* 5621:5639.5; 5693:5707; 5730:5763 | 0.0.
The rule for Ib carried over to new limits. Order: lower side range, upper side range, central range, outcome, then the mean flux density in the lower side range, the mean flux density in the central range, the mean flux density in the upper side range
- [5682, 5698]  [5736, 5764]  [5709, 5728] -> 0.008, 207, 204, 203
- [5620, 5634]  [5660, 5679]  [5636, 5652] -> -0.026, 202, 208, 205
